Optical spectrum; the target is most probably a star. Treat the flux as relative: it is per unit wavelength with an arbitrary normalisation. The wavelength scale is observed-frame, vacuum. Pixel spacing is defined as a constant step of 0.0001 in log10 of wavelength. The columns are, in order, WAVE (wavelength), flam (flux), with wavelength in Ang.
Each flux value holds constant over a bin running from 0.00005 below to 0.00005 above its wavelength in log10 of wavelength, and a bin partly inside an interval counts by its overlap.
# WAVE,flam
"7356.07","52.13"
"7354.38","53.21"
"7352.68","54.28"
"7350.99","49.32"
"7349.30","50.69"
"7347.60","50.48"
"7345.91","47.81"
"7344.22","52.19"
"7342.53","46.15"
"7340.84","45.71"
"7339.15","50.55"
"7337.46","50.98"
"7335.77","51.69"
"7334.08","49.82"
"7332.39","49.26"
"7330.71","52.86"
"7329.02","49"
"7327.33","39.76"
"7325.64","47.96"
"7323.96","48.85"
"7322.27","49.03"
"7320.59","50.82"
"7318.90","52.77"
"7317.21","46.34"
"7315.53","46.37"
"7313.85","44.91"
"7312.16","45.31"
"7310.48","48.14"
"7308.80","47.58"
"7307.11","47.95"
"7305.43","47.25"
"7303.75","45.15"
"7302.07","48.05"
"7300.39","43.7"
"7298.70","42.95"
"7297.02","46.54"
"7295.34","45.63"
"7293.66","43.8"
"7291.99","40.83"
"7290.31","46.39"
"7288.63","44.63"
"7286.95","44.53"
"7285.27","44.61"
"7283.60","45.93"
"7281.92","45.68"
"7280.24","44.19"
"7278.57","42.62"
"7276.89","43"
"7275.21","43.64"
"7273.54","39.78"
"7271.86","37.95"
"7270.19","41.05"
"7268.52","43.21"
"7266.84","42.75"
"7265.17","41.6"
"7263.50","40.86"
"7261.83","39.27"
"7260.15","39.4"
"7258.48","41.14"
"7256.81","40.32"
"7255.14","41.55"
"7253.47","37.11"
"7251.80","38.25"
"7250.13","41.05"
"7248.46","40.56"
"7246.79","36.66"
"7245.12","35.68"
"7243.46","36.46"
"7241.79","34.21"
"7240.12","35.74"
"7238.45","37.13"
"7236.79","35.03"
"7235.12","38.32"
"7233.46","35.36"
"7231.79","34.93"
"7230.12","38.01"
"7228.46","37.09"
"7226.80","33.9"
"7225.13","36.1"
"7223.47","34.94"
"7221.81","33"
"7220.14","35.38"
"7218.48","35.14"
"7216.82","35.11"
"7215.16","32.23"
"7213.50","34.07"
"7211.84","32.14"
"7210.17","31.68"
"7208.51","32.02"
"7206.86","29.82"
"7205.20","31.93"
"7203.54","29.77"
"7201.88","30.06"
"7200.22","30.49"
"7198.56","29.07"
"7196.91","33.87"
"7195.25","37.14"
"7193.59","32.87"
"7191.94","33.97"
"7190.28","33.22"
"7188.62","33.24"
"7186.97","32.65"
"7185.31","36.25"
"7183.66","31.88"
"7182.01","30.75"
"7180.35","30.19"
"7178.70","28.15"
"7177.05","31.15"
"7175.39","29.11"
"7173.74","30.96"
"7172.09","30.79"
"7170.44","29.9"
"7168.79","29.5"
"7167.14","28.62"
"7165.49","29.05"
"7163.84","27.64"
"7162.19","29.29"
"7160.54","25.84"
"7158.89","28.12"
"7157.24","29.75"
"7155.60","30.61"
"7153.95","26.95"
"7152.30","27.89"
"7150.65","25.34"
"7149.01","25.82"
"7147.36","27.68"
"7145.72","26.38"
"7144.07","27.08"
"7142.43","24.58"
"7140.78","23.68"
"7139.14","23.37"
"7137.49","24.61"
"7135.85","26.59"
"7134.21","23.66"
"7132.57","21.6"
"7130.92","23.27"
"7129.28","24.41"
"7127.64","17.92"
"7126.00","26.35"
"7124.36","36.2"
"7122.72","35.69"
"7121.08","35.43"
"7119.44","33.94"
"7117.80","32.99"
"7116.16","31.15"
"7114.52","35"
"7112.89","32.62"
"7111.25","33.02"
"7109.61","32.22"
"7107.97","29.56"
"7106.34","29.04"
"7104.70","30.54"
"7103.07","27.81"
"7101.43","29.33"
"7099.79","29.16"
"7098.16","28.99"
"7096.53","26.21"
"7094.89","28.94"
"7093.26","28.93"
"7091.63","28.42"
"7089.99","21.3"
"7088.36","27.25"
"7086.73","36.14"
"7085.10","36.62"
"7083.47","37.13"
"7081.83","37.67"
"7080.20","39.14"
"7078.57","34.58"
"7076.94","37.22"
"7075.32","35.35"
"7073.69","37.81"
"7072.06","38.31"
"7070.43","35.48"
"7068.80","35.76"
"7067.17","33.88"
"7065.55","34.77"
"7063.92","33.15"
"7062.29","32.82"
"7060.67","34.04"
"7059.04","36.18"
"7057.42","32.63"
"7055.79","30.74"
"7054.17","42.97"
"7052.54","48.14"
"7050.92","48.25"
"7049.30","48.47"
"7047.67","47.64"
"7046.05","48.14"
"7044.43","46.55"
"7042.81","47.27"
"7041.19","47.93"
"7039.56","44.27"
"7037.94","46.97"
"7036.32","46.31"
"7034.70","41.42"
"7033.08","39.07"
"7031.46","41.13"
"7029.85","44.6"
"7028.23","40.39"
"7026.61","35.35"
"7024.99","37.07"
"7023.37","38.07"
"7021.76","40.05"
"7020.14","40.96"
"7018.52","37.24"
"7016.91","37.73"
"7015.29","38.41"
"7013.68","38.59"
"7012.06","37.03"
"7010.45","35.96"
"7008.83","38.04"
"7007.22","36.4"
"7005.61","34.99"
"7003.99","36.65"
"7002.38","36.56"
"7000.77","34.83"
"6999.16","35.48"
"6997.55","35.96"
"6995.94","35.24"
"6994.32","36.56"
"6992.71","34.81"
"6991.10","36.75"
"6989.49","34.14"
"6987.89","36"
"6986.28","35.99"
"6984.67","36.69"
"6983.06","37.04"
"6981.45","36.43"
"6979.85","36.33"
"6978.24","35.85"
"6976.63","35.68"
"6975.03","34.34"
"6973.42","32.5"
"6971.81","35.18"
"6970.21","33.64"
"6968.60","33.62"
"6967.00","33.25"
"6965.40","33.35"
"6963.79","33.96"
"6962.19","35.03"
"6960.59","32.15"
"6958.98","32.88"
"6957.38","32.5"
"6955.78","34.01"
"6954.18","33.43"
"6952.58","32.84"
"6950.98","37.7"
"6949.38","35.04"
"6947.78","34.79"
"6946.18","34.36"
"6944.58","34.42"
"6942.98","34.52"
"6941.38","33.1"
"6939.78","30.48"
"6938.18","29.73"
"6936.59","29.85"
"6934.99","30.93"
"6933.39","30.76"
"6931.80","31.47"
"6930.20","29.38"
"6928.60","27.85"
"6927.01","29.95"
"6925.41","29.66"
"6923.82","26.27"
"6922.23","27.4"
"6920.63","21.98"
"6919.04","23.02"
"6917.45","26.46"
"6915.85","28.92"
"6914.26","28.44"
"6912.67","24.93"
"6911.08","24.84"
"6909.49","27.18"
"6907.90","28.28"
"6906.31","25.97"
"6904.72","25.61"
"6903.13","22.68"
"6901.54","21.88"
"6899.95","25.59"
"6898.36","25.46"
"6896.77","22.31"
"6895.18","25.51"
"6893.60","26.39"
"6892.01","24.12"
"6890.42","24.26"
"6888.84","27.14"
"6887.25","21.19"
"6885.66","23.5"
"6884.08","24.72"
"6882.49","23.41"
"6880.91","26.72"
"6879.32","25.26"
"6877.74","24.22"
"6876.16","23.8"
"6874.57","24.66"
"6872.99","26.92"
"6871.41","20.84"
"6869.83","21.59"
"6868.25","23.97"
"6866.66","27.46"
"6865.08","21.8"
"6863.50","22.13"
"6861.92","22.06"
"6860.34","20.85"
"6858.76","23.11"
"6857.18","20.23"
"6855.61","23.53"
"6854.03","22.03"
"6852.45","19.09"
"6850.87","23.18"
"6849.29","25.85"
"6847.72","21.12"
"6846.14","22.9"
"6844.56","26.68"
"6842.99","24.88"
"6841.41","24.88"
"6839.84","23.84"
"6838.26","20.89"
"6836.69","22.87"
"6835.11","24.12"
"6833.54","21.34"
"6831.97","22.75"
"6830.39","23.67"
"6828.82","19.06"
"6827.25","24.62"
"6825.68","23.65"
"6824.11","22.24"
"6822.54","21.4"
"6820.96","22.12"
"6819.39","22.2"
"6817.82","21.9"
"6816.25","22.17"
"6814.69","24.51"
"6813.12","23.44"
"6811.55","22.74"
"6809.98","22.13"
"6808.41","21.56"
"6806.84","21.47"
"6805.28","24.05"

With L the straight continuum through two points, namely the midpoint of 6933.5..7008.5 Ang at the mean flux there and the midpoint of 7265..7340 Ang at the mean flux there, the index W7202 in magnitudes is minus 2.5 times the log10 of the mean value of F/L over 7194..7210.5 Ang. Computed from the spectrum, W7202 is 0.320 mag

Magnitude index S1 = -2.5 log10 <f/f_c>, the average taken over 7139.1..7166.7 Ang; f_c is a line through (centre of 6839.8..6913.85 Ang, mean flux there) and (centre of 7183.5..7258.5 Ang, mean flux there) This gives 0.20 mag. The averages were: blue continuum 24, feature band 27.1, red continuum 34.9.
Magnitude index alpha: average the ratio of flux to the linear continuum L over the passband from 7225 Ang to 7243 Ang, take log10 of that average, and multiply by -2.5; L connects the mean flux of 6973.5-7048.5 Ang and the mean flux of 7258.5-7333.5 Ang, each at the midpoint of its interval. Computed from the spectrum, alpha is 0.21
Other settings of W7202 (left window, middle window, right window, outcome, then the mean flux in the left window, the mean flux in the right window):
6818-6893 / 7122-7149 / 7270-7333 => 0.40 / 23.2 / 45.7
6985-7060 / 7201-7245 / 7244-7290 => 0.20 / 39.6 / 41.4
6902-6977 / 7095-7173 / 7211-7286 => 0.24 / 30.7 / 38.5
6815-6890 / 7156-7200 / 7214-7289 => 0.17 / 23.2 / 39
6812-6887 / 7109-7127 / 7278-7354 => 0.13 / 23.1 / 47.4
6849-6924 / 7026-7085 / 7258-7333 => -0.22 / 24.3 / 45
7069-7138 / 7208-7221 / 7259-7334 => 0.17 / 31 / 45.1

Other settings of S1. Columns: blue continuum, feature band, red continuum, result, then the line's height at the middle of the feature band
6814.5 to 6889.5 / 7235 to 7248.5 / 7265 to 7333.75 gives 0.174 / 42.6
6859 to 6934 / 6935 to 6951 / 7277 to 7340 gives -0.192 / 27.7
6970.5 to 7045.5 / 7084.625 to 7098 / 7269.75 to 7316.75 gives 0.352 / 40.1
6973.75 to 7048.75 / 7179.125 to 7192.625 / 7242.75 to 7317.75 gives 0.262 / 41.5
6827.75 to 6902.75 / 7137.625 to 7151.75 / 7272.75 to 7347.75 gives 0.435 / 38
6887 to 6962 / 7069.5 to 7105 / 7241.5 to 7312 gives 0.086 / 35.1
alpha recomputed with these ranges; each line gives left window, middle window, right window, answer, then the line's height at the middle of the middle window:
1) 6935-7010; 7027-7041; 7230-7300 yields -0.20 mag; 35.9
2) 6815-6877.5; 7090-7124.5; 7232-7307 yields 0.12 mag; 34.3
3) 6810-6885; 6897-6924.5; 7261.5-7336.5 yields 0.03 mag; 26.3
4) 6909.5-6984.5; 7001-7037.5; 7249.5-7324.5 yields -0.13 mag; 34.4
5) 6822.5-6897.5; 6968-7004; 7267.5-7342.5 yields -0.19 mag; 29.8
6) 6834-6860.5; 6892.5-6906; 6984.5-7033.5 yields 0.13 mag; 27.6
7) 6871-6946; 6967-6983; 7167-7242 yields -0.23 mag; 28.1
